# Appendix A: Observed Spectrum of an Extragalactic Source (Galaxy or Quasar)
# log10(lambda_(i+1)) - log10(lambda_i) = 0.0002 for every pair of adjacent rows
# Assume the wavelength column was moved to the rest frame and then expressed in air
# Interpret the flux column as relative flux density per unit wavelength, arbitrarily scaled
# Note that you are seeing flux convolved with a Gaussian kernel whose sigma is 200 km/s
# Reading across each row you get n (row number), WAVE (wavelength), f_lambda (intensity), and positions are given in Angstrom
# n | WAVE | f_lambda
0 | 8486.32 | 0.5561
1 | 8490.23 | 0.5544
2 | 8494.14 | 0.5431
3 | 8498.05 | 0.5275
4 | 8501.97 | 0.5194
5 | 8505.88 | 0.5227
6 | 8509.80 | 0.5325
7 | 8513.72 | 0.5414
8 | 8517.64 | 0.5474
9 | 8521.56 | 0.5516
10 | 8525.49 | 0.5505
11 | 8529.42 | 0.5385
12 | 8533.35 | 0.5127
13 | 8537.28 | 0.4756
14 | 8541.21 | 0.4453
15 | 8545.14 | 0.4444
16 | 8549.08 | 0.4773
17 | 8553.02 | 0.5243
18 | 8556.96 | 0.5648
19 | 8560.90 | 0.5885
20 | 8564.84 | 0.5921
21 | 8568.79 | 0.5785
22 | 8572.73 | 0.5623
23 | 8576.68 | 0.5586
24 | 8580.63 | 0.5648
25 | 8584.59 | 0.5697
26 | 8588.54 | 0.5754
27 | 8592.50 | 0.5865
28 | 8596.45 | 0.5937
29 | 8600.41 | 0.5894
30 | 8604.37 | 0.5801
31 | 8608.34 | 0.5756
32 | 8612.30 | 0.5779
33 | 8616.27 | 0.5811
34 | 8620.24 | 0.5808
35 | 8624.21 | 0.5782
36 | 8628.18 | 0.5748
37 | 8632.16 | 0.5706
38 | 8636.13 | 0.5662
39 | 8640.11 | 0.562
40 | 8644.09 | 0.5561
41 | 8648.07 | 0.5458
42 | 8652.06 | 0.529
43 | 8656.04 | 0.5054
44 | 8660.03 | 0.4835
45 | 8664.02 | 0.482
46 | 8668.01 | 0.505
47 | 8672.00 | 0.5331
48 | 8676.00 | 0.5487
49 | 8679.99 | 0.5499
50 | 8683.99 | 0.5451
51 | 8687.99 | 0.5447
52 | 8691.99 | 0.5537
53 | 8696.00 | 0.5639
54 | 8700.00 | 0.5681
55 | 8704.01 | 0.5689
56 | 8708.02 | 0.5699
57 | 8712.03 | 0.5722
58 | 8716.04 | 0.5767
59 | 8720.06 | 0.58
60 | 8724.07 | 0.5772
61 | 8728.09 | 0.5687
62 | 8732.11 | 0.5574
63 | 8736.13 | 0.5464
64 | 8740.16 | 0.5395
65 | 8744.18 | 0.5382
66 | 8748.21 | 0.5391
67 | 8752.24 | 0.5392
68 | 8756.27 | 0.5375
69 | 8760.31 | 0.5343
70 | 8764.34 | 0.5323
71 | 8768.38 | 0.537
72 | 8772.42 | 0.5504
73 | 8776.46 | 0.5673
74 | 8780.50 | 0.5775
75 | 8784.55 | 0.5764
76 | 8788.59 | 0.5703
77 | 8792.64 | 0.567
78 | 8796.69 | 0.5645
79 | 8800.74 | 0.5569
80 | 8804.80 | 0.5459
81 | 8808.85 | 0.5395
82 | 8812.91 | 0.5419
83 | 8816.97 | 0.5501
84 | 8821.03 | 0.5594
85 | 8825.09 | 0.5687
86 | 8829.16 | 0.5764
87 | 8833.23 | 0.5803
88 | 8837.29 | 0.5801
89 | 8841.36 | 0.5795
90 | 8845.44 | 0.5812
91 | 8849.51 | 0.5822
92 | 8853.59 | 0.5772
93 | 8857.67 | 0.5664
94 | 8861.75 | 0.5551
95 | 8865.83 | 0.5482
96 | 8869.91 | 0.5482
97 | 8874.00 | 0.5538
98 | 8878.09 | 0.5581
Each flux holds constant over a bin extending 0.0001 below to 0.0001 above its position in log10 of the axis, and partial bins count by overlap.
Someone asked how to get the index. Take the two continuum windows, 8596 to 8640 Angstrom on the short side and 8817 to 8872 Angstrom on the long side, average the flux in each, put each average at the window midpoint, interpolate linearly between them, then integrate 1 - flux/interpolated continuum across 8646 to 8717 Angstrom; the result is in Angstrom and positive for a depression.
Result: 4.2 Angstrom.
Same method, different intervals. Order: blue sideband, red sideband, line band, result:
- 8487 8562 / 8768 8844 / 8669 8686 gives 0.11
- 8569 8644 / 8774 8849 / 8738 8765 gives 1.47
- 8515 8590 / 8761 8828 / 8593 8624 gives -2.31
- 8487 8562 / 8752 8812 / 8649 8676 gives 1.44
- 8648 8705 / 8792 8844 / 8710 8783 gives -0.80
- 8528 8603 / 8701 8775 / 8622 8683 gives 1.09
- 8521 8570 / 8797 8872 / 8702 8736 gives -1.37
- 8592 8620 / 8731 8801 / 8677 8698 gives 0.58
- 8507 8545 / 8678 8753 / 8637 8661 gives 0.44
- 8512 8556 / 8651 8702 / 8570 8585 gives -1.35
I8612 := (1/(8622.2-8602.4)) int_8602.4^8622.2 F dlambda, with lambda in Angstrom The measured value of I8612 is 0.579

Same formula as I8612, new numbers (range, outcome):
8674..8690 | 0.547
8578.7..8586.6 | 0.567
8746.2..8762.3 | 0.537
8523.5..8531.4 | 0.544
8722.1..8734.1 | 0.568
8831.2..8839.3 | 0.581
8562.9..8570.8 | 0.585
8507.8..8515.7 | 0.537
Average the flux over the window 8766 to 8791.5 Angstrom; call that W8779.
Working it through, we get 0.563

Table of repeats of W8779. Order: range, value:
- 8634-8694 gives 0.534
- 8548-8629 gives 0.571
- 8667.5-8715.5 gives 0.554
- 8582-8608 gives 0.582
